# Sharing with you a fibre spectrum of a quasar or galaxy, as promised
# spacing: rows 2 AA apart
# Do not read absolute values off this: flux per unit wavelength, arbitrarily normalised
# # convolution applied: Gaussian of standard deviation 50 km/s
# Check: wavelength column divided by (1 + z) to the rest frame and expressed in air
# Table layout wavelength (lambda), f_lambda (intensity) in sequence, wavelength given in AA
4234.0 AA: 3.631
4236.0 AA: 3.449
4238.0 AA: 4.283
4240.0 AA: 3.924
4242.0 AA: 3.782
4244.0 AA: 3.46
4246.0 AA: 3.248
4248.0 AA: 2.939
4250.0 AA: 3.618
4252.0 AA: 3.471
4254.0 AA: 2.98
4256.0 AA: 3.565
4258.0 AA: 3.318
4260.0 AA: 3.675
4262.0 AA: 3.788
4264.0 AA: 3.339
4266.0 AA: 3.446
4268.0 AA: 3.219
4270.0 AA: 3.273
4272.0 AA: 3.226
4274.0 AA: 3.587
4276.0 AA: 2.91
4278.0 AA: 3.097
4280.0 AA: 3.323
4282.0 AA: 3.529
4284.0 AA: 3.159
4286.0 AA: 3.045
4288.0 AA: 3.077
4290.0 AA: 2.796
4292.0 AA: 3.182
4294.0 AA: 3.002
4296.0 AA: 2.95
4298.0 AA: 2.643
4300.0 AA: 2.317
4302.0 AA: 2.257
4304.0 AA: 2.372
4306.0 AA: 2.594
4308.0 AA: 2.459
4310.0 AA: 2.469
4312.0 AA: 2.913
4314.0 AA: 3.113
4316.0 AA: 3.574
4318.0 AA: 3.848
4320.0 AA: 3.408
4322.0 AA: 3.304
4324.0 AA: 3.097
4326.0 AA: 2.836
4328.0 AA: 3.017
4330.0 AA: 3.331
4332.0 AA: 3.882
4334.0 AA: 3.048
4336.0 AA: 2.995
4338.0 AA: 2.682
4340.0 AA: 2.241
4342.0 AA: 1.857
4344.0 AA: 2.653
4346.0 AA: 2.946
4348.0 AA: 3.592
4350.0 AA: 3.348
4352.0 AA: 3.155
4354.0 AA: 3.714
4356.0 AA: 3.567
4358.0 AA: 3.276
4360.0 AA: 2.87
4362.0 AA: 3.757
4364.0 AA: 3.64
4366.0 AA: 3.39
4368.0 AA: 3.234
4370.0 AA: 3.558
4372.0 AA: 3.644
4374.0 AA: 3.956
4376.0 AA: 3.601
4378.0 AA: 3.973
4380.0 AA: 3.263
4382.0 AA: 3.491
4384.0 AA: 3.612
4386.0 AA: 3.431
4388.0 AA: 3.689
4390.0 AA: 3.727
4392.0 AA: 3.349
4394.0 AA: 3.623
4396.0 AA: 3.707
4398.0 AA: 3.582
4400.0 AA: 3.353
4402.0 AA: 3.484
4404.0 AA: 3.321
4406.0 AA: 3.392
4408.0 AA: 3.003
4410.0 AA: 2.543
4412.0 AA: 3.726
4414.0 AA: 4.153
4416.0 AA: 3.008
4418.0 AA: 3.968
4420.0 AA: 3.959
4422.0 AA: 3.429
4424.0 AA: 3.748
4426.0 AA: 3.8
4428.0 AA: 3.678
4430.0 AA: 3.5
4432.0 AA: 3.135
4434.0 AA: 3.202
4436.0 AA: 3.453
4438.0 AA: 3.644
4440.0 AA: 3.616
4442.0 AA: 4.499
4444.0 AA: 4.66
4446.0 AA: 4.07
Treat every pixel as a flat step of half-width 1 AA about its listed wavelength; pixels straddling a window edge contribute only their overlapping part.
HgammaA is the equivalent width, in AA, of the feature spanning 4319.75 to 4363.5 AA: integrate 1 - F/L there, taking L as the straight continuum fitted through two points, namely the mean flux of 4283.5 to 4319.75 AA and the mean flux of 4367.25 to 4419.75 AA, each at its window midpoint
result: 0.60 AA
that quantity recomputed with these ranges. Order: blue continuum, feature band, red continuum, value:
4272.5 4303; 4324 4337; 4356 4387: 0.3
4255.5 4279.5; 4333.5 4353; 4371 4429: 3.5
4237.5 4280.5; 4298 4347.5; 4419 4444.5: 9.0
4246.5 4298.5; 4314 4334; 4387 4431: 0.1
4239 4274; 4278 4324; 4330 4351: 2.8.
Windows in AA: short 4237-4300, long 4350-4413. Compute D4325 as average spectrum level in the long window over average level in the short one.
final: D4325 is 1.05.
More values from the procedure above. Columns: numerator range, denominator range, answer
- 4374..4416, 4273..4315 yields 1.21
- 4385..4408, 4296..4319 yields 1.25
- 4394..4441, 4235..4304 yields 1.08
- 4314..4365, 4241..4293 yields 0.96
